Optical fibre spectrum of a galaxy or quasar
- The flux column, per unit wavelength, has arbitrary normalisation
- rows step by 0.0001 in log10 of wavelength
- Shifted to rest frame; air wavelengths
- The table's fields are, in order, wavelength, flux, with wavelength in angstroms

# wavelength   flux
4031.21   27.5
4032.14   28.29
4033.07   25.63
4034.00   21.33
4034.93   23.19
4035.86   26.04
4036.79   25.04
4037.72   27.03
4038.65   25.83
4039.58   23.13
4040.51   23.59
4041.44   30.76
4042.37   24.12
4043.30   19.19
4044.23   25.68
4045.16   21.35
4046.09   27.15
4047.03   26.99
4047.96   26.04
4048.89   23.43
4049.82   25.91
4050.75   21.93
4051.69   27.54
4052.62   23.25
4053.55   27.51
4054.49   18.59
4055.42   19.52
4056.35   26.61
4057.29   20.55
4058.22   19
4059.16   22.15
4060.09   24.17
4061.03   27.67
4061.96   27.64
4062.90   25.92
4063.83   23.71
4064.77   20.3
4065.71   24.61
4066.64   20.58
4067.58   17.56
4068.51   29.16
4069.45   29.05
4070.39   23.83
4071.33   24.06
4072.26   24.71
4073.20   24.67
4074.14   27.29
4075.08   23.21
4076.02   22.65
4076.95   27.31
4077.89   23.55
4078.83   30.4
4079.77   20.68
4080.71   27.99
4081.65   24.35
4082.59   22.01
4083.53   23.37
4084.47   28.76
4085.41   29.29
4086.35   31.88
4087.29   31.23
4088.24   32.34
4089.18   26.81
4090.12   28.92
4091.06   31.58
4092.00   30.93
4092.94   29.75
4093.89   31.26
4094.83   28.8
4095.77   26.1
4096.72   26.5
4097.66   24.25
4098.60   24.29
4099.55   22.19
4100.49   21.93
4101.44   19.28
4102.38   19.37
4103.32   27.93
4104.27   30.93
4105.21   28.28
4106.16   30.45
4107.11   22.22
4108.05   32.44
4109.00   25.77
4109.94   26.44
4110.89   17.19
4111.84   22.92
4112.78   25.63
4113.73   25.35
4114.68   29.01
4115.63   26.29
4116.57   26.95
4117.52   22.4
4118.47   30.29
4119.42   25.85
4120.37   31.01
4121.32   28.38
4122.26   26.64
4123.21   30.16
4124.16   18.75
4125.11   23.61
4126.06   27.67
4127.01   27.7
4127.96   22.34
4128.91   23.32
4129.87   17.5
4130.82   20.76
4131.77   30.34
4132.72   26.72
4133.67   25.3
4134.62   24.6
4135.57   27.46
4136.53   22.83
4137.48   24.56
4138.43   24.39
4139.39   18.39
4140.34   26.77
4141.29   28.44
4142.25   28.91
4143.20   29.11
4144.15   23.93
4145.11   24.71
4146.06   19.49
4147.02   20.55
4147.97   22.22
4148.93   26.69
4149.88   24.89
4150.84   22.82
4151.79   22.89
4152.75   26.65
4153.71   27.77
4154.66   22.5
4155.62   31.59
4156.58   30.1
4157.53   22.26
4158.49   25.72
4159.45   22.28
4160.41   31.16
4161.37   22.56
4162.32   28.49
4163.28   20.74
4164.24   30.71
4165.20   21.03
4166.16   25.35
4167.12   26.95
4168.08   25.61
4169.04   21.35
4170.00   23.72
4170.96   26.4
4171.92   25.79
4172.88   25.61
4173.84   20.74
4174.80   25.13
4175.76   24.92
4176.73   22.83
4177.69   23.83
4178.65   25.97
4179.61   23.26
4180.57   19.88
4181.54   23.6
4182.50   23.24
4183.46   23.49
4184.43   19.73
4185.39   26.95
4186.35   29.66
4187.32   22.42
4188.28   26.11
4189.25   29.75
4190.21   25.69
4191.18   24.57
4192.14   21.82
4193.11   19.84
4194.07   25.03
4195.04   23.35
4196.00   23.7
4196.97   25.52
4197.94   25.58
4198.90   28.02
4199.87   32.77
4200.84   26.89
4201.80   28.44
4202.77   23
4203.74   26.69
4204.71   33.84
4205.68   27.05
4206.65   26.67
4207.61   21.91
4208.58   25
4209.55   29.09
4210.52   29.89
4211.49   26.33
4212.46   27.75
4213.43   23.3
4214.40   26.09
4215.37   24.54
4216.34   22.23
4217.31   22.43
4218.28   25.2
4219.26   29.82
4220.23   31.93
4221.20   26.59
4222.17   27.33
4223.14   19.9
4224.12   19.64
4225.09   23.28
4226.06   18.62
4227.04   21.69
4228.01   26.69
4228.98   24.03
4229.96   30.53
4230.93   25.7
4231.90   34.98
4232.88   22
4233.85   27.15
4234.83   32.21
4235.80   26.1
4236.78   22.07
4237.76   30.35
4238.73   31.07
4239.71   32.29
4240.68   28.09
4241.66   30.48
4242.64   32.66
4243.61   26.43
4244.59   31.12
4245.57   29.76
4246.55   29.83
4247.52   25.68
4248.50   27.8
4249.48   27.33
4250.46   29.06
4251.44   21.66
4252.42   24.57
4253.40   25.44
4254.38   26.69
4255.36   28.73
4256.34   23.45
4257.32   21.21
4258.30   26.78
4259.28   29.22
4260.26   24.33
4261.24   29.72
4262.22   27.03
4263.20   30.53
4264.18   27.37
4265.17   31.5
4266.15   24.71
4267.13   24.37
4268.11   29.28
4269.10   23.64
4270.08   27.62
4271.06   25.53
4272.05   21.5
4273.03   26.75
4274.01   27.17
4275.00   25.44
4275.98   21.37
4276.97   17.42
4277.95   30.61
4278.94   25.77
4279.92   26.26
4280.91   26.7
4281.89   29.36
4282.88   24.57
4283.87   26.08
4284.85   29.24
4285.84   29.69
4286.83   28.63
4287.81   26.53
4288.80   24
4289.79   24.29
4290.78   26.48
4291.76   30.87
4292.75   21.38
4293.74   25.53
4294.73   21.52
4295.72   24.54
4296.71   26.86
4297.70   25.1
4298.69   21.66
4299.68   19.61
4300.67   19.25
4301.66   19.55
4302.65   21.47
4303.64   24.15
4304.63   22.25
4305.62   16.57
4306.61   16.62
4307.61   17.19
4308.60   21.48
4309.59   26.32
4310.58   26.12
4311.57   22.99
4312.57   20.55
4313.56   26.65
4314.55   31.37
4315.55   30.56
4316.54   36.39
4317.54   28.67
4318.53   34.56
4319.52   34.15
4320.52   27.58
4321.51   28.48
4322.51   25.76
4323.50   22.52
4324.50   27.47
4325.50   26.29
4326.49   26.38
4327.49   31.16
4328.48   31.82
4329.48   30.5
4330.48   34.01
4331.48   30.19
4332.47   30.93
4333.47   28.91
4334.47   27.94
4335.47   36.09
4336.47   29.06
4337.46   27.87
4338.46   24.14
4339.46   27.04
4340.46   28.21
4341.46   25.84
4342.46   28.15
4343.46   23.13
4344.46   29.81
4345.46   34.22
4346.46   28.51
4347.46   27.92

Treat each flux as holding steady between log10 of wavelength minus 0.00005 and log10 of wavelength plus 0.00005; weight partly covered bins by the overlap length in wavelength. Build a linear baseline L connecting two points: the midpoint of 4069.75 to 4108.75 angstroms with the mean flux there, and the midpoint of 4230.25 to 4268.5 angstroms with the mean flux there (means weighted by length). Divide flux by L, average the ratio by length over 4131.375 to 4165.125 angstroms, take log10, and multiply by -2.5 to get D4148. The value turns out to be 0.07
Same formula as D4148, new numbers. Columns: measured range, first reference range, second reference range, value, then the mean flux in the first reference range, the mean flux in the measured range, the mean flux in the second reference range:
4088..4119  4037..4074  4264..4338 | -0.078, 24.3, 26.5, 26.3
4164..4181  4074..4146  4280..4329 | 0.068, 26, 24.3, 25.7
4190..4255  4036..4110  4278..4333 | -0.024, 25.5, 26.5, 26.1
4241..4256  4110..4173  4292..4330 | -0.102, 25.2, 27.8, 25.3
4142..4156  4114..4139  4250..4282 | 0.032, 25.5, 24.9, 26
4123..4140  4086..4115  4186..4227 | 0.098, 26.8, 24.2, 25.6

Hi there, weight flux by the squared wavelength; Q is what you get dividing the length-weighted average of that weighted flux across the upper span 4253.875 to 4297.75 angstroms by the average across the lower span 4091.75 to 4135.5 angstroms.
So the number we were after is 1.10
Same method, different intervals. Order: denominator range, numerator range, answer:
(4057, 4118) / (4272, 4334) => 1.12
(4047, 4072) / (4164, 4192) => 1.09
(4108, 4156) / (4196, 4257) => 1.11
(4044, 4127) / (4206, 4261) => 1.11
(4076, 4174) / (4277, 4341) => 1.12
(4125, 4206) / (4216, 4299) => 1.10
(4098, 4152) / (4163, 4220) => 1.04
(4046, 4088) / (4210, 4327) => 1.15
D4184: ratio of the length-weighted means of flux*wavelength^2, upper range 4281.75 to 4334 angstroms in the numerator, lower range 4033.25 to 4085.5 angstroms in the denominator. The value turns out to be 1.20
